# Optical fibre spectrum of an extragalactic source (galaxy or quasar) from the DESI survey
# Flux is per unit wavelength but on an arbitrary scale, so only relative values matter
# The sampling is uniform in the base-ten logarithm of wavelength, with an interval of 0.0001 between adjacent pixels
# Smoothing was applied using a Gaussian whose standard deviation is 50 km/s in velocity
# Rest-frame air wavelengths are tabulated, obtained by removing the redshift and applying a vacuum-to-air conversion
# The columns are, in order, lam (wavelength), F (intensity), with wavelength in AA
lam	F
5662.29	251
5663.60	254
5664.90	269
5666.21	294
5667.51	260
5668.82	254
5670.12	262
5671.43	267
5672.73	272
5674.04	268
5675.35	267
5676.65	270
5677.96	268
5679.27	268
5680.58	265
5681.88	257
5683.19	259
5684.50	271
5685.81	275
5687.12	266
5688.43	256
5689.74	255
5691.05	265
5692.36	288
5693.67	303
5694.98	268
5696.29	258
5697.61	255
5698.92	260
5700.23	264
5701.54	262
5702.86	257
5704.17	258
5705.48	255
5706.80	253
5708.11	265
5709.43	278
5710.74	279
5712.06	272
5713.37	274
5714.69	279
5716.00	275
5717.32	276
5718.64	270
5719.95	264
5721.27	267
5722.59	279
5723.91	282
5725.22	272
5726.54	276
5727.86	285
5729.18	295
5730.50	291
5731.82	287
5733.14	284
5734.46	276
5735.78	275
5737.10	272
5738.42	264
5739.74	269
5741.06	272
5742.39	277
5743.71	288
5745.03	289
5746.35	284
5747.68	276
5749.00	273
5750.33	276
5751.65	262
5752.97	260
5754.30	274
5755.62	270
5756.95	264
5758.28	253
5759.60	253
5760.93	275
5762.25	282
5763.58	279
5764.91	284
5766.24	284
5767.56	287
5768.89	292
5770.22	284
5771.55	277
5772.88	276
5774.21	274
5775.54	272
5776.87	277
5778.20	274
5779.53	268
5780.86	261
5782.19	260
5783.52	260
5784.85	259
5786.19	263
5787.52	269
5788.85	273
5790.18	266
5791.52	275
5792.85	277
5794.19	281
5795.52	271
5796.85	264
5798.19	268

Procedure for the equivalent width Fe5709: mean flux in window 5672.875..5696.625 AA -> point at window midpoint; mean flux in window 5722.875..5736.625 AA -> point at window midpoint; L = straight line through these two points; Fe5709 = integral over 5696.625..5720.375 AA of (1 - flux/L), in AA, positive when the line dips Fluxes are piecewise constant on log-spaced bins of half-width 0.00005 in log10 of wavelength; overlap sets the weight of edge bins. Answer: 0.8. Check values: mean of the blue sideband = 268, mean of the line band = 266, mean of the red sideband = 282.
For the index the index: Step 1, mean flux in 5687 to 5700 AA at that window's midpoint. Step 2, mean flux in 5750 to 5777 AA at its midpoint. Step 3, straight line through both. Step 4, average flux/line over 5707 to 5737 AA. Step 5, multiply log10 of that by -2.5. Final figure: -0.027 mag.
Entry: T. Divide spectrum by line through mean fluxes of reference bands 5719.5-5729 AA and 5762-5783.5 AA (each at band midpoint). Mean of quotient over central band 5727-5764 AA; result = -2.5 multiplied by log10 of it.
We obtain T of 0.004 mag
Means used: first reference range 276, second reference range 276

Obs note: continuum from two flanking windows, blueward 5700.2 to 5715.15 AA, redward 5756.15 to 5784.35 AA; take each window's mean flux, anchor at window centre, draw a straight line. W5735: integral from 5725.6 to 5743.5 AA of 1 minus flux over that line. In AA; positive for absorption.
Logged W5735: -0.64 AA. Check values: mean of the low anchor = 266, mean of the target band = 279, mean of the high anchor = 273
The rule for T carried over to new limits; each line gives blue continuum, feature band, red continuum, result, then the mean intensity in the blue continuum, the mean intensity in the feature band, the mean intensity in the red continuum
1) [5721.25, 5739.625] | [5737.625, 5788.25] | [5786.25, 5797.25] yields 0.010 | 279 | 273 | 272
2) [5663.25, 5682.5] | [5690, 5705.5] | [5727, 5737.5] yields 0.029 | 267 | 266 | 283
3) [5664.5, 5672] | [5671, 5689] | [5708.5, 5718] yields 0.013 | 267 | 266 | 276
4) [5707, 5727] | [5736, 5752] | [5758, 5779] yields -0.001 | 273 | 275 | 277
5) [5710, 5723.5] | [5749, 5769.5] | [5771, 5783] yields -0.005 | 274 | 273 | 271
